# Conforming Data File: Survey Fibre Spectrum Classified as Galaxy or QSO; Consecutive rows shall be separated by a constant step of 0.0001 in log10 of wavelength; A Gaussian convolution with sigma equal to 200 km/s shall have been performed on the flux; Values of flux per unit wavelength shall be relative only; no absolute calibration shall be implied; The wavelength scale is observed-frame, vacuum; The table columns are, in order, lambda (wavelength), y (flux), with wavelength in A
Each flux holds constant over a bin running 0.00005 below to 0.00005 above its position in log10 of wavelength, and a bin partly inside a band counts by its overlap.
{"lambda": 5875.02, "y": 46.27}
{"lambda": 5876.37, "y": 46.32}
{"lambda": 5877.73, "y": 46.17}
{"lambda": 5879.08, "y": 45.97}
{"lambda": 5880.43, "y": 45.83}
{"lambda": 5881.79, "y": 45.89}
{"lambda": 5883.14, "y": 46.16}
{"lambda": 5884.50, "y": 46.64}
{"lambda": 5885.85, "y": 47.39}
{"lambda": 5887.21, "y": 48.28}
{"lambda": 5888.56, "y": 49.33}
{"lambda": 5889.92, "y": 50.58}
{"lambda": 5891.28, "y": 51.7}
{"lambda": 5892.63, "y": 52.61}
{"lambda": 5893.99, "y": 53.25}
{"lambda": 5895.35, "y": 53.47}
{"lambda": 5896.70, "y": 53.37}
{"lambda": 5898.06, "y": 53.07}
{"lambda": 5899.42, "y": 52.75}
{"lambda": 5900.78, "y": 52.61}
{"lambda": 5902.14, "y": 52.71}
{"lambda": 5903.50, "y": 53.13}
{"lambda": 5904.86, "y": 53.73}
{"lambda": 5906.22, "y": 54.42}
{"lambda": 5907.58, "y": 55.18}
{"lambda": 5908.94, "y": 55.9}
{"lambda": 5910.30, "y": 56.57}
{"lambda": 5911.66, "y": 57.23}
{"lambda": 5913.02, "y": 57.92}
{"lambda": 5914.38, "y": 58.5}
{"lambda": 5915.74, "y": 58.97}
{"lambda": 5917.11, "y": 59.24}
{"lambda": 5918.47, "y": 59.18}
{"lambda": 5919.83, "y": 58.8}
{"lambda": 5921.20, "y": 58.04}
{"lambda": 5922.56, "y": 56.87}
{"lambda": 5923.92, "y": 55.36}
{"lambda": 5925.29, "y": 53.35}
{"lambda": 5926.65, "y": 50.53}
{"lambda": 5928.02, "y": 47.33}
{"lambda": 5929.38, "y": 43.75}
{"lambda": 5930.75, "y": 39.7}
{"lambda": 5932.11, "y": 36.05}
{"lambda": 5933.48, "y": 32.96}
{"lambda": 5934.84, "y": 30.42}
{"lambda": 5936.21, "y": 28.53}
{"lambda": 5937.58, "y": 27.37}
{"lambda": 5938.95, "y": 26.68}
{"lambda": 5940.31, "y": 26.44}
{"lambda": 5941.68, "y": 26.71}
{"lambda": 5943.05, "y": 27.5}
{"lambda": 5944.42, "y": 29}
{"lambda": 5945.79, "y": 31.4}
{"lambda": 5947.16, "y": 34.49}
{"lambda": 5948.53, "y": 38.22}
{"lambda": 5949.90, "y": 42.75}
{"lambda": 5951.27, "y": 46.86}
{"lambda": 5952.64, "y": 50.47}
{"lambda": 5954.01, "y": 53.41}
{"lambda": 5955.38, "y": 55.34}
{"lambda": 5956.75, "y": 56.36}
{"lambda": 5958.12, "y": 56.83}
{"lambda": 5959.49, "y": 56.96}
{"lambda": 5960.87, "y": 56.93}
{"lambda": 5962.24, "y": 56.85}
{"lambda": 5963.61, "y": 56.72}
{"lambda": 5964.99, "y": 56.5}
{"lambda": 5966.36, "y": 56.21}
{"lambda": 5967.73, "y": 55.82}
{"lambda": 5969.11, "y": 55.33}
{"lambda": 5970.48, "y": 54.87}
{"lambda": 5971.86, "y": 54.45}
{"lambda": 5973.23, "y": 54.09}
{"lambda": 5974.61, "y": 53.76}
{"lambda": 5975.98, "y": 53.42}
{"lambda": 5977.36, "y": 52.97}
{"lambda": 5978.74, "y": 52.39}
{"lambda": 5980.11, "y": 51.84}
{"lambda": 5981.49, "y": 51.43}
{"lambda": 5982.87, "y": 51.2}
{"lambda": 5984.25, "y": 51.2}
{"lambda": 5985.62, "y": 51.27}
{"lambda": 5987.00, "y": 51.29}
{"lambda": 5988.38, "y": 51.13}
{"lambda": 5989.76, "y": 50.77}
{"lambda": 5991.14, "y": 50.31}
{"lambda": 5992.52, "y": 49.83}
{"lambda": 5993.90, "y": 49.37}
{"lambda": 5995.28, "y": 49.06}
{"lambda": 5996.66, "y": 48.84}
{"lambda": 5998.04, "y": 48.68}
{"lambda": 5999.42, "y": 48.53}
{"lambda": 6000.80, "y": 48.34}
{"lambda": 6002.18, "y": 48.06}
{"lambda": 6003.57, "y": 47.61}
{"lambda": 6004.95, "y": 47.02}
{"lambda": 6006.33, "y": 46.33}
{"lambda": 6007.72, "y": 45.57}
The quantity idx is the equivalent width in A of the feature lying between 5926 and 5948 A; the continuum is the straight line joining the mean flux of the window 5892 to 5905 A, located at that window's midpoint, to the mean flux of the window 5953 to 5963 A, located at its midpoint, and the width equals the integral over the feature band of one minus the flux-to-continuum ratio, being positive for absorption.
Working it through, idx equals 8.5 A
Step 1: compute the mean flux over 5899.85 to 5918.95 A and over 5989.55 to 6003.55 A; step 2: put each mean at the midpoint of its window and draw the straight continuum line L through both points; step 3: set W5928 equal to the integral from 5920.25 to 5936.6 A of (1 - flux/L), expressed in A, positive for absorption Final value 2.9 A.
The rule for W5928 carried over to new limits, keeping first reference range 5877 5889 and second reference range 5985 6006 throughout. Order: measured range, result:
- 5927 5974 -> 3.9 A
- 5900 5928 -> -4.8 A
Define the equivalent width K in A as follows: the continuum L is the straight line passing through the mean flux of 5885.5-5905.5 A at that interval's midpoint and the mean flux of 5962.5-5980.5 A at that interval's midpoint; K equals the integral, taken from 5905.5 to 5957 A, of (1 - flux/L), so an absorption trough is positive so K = 7.2 A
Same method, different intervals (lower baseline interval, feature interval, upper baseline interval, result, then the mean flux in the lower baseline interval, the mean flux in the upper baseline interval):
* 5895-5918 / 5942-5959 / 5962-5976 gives 3.68 A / 55.3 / 55.3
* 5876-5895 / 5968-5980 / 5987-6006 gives -1.21 A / 48.4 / 49.1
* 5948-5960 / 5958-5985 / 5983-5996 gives -1.98 A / 50.9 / 50.5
